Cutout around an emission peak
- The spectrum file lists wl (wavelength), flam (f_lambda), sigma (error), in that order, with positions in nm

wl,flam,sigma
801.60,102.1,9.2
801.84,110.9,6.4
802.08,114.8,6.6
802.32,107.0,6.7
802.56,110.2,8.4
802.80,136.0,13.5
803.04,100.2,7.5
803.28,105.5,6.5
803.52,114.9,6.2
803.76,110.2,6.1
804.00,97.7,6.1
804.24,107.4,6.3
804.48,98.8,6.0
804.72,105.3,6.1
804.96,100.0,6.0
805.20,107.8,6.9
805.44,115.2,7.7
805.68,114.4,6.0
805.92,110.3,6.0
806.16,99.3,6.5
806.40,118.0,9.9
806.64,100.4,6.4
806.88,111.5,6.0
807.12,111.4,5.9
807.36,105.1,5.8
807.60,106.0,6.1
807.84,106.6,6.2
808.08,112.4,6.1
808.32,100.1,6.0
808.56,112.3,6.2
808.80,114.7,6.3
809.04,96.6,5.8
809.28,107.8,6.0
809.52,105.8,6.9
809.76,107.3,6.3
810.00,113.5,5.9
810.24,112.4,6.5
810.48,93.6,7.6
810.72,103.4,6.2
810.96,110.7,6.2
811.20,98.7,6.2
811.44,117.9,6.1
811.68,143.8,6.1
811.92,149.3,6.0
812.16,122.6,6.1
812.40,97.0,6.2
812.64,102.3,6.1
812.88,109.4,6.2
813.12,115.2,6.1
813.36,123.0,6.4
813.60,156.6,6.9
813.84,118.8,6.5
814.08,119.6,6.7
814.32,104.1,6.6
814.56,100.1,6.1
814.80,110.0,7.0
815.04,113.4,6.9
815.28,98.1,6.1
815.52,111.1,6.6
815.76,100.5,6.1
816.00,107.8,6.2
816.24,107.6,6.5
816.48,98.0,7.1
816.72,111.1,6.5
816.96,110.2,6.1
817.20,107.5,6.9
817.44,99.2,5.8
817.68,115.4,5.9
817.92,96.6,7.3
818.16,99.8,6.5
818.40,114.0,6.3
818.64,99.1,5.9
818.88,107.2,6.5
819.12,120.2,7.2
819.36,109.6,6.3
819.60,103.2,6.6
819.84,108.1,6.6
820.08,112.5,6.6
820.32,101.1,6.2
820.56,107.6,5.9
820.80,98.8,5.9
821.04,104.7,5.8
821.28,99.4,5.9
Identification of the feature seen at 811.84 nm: [S II]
